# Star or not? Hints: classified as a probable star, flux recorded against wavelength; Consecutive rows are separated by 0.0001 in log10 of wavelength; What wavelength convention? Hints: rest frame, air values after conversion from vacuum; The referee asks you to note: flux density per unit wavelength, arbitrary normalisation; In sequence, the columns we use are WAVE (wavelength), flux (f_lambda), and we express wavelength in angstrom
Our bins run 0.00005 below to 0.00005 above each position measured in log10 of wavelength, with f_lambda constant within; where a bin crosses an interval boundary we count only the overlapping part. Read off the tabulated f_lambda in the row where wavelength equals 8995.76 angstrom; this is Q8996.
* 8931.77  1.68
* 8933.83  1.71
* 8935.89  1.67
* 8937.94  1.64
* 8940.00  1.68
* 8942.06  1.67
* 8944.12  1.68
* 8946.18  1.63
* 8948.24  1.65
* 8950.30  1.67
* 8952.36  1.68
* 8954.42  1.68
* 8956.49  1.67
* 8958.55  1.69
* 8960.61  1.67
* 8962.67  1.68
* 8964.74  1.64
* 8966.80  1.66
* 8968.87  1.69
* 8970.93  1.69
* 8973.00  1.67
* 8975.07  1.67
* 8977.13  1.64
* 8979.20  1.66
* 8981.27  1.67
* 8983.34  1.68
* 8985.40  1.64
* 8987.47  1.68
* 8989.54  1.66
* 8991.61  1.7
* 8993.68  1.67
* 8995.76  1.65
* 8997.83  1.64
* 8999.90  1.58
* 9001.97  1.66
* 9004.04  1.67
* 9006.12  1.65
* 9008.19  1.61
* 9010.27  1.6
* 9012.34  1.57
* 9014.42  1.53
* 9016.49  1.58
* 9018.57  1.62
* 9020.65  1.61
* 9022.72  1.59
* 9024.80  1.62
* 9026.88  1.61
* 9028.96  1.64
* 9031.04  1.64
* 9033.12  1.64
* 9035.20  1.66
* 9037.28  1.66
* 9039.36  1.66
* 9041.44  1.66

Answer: 1.65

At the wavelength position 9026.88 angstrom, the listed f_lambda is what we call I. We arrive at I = 1.61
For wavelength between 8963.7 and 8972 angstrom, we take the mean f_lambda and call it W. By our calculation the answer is 1.67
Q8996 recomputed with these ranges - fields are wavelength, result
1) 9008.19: 1.61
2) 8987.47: 1.68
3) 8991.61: 1.7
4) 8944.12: 1.68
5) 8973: 1.67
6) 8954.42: 1.68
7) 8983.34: 1.68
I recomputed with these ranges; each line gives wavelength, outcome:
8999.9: 1.58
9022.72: 1.59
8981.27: 1.67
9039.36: 1.66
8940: 1.68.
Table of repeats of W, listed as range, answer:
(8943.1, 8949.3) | 1.65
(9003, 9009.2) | 1.64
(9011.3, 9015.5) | 1.55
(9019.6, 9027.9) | 1.61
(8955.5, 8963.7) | 1.68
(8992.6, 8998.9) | 1.65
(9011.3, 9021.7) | 1.58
